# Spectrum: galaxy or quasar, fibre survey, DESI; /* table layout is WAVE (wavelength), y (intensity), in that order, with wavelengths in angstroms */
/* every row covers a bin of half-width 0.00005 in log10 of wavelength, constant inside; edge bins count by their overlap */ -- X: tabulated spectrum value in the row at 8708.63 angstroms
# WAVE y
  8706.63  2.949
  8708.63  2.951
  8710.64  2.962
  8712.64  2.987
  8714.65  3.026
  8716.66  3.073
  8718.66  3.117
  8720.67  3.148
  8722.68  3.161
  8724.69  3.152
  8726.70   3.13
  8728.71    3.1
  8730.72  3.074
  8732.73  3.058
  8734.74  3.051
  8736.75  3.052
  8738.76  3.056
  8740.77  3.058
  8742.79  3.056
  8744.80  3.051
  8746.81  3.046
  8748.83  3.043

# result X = 2.951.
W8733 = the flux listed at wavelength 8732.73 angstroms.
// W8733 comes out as 3.058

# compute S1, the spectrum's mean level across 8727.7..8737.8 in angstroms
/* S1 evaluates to 3.07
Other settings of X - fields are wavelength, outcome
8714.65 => 3.026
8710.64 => 2.962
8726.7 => 3.13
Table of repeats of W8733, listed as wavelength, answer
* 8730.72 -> 3.074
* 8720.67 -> 3.148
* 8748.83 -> 3.043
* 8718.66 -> 3.117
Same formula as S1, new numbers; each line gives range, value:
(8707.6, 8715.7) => 2.98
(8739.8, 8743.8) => 3.05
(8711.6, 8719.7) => 3.05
